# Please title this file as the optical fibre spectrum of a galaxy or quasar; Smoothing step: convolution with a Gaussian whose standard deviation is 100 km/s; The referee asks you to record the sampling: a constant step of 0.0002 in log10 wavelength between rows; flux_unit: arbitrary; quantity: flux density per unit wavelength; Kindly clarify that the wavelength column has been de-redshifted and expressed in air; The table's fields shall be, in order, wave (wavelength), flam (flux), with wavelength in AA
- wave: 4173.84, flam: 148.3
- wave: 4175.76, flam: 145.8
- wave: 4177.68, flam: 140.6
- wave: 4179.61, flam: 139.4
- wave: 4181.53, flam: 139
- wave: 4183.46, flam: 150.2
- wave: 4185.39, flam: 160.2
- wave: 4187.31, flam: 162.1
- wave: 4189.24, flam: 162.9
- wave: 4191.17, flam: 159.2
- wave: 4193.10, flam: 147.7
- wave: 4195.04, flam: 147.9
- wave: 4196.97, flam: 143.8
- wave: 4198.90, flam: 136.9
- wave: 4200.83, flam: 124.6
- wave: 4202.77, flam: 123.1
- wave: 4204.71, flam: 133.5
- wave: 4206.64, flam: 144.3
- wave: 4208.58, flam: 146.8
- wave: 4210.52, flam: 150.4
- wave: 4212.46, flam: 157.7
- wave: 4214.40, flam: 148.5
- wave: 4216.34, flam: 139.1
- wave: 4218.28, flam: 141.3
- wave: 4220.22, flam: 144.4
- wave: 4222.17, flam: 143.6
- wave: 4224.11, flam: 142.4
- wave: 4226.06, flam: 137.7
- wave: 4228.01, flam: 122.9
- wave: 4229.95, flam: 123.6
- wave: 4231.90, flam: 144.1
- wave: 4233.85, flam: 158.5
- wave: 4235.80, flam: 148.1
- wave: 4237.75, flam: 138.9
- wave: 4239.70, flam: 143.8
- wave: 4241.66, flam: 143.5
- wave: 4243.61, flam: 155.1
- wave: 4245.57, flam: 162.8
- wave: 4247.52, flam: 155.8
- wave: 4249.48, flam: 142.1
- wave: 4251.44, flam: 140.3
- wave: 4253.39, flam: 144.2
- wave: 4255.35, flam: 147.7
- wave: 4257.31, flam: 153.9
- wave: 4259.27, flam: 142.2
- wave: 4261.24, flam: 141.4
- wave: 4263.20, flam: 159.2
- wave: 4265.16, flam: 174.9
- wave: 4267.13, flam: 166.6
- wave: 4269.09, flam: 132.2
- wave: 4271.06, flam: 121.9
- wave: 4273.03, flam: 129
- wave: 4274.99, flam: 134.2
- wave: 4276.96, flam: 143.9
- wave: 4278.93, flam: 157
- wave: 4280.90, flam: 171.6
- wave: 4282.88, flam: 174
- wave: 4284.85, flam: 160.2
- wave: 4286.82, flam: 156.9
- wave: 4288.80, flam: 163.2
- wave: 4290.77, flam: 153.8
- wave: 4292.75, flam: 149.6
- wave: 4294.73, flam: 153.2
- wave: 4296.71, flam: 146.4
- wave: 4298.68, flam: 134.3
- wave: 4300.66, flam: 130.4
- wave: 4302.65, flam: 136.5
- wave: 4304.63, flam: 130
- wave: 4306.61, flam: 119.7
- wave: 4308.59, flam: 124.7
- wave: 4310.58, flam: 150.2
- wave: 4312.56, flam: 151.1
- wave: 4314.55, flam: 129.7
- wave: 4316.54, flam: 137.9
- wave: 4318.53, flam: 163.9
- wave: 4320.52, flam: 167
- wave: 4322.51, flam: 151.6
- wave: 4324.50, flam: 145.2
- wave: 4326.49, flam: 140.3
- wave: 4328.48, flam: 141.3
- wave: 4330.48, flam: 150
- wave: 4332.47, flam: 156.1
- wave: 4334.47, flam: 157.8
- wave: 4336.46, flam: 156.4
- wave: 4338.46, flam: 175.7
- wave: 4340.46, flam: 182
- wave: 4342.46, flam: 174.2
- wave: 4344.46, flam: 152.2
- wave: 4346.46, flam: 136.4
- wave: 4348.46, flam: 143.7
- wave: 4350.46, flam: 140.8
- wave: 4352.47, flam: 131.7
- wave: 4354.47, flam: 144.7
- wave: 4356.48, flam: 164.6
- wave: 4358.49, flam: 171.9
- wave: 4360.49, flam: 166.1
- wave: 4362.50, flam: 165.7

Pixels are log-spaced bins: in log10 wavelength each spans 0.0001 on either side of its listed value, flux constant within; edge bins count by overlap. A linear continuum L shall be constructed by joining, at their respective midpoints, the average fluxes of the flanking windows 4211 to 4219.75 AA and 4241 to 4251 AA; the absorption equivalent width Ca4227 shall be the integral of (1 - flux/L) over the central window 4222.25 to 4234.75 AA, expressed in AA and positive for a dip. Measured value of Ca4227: 0.9 AA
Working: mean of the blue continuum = 147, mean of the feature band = 138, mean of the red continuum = 151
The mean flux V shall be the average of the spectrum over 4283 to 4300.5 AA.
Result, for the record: 152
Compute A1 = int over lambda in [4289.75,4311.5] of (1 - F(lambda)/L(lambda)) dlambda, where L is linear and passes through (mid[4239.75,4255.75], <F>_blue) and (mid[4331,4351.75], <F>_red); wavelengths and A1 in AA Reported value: 2.0 AA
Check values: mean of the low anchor 149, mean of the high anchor 157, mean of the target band 139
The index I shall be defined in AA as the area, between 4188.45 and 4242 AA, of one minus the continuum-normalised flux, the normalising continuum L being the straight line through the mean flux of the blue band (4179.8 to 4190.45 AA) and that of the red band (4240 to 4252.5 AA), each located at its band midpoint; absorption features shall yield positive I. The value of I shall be 3.2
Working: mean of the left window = 154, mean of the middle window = 143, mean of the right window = 150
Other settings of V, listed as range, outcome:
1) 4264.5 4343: 150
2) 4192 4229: 141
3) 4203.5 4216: 146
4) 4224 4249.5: 144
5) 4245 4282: 148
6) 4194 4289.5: 146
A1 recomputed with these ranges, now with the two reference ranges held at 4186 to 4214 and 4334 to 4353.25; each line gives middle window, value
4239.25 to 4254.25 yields 0.0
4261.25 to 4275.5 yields 0.5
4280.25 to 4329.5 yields 1.8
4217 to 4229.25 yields 0.8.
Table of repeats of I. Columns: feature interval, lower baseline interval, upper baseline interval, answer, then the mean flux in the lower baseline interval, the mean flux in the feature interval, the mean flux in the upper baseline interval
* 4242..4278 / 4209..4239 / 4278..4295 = 1.33 AA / 143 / 147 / 160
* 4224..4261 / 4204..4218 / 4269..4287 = 0.63 AA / 146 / 145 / 149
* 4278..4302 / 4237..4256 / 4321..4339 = -0.61 AA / 148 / 154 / 153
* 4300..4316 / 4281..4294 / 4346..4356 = 2.05 AA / 160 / 134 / 141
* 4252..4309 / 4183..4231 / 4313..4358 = 0.65 AA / 144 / 147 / 152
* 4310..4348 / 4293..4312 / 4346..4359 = -2.95 AA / 137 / 154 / 147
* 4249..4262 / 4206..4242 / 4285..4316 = -0.17 AA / 143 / 145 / 142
